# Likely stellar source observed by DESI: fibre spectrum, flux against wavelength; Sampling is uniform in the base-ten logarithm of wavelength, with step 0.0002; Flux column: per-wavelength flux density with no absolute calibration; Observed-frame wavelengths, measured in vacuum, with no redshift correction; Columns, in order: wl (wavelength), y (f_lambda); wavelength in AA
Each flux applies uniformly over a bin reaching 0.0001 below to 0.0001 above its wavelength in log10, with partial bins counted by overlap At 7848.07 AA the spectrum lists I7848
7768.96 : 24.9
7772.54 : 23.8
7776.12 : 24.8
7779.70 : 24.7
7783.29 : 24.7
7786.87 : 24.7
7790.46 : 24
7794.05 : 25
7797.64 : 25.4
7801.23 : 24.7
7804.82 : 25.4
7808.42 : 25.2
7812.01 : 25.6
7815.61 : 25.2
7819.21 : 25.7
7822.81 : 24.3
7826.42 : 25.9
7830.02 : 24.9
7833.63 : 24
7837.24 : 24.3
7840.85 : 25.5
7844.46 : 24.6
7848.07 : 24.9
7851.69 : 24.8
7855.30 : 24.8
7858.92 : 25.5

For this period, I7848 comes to 24.9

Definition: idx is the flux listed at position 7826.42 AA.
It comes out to 25.9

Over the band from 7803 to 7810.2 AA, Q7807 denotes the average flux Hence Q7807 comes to 25.3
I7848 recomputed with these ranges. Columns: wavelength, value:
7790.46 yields 24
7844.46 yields 24.6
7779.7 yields 24.7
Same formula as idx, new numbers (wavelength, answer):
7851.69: 24.8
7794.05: 25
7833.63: 24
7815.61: 25.2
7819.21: 25.7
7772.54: 23.8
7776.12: 24.8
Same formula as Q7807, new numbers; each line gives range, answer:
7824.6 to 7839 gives 24.8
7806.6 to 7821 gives 25.4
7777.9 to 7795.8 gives 24.6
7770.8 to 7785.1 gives 24.5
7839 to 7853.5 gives 25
